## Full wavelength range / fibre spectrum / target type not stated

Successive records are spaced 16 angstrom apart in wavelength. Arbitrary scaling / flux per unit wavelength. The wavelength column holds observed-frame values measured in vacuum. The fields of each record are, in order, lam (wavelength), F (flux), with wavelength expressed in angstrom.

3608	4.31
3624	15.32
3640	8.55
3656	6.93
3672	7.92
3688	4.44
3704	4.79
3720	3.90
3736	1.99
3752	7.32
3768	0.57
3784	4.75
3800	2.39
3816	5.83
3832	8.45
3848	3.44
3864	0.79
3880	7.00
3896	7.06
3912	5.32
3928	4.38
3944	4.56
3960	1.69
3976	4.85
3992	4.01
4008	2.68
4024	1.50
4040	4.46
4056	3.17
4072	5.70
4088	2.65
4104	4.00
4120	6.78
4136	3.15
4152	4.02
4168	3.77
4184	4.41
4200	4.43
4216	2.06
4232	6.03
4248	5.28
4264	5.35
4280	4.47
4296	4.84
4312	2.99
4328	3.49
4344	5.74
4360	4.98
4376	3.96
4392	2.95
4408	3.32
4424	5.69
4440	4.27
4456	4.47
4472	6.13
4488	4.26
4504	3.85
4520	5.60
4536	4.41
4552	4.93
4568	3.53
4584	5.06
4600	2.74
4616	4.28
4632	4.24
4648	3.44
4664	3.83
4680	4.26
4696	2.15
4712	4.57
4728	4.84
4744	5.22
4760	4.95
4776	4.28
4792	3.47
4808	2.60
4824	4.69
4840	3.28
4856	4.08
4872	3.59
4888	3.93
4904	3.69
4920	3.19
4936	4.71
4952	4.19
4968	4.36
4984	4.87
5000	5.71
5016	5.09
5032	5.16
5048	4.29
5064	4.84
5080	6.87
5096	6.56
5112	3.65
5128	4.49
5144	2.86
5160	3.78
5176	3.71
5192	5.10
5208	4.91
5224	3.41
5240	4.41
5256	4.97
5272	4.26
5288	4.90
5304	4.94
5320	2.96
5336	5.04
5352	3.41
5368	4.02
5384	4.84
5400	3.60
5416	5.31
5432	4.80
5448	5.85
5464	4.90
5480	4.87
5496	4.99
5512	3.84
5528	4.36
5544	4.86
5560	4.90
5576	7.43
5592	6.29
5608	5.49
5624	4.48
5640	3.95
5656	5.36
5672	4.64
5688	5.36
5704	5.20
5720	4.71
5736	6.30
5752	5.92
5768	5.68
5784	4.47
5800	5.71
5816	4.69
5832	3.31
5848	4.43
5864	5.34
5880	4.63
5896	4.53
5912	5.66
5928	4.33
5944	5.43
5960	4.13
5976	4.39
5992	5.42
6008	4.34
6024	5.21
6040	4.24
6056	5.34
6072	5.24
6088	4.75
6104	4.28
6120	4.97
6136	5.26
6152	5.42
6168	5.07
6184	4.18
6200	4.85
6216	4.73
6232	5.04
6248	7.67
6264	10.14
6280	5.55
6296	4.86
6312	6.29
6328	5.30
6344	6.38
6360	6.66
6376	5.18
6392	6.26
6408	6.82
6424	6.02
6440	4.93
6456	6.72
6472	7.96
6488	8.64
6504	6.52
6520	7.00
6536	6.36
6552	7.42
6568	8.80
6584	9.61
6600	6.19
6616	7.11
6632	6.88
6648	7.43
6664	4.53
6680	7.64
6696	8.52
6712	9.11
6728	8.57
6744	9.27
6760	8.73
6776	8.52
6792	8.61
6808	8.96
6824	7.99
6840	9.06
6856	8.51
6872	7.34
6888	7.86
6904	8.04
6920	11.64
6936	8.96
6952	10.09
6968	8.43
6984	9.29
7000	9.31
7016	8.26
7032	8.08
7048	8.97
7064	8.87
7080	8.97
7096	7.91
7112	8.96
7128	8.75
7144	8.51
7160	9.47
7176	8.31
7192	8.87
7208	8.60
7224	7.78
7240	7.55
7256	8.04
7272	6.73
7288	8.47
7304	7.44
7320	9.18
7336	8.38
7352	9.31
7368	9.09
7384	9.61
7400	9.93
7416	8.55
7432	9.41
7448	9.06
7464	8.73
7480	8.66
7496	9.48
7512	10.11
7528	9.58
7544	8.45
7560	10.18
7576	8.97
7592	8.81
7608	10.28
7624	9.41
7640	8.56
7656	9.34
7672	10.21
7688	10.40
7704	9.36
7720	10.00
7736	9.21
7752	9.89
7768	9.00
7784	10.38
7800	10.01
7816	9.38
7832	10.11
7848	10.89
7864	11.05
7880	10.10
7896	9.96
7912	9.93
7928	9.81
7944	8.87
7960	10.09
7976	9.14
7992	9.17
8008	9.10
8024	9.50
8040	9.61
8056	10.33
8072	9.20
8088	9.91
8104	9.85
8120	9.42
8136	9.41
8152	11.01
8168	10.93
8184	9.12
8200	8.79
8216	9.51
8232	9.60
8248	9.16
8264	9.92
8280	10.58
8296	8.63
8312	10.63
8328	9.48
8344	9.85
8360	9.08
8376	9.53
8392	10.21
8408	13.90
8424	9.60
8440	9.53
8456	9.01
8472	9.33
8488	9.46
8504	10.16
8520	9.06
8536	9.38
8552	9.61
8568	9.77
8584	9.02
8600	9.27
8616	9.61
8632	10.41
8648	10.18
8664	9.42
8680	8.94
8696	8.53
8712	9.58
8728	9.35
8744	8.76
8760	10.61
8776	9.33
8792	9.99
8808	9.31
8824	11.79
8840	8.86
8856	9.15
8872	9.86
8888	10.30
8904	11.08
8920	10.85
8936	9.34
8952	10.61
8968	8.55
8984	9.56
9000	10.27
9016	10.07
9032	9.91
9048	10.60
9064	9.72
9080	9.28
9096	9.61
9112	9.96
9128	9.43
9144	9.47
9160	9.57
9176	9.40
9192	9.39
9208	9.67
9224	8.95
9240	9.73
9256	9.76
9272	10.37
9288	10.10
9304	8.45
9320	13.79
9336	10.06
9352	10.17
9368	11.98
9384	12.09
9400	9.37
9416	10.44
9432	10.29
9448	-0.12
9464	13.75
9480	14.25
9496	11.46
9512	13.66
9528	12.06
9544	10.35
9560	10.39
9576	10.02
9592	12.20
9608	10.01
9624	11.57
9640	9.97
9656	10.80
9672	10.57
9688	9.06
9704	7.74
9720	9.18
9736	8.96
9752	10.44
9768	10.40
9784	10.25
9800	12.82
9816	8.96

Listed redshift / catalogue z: 0.68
